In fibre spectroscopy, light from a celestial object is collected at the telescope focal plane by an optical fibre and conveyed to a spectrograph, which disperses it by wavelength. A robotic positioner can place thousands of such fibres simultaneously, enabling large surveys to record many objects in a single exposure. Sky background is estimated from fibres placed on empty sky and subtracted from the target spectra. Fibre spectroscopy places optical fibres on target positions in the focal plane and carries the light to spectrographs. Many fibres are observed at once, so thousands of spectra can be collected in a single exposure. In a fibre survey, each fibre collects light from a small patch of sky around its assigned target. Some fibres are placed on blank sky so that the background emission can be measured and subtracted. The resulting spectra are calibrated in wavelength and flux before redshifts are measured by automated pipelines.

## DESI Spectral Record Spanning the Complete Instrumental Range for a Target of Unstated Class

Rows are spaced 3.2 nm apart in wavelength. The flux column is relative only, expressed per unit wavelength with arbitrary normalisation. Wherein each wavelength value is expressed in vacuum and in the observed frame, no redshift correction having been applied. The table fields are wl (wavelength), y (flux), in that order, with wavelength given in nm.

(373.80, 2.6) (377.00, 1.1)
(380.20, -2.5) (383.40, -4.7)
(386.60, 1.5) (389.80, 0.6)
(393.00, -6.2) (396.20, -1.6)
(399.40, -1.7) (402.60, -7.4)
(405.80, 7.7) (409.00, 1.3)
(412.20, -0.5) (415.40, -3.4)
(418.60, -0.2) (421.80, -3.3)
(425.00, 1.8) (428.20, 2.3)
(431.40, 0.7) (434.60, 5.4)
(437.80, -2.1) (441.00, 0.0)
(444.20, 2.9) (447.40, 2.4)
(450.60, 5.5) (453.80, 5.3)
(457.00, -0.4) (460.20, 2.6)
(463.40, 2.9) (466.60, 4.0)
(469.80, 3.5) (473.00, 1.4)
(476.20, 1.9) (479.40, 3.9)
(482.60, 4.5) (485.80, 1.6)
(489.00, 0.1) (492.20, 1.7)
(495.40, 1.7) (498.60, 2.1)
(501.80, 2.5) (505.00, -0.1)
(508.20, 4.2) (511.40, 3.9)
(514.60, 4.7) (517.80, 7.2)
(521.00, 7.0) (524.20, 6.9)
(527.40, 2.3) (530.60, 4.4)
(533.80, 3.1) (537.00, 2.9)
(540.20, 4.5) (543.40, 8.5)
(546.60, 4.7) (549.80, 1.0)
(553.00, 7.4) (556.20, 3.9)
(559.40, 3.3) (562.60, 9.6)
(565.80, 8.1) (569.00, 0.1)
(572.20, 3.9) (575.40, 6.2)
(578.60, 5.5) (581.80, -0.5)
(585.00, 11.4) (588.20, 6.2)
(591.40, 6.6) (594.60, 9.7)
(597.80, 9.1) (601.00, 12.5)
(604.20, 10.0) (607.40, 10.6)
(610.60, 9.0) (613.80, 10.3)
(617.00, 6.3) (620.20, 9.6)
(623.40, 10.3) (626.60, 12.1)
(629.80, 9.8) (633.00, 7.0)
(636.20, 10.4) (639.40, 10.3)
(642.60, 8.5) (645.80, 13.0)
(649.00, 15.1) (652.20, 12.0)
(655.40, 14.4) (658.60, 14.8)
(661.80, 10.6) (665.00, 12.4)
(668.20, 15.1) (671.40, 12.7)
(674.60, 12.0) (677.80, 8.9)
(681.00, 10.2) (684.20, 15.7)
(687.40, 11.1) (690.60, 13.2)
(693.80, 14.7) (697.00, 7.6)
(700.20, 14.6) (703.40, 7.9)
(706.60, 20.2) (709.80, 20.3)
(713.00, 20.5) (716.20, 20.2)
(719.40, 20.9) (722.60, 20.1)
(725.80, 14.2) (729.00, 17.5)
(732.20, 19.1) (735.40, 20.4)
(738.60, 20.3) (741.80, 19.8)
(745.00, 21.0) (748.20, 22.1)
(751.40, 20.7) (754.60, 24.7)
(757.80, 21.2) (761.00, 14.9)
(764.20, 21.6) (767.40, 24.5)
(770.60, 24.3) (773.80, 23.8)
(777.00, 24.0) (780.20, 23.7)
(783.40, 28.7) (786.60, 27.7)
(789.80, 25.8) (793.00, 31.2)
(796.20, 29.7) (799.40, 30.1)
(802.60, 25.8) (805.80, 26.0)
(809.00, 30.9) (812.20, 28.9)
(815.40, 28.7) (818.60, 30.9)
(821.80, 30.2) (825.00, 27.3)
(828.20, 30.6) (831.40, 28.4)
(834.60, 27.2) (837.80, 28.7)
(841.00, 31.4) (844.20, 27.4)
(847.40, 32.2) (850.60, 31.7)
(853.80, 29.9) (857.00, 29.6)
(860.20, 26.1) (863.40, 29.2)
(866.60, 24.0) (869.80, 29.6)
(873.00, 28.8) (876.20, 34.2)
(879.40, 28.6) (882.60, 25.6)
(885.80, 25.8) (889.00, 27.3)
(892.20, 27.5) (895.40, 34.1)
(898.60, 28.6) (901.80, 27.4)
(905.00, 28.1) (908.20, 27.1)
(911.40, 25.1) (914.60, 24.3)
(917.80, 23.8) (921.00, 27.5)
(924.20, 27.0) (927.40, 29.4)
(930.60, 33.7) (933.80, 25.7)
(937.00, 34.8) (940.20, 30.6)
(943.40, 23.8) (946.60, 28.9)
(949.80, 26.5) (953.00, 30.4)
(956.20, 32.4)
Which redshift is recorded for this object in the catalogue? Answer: 0.77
